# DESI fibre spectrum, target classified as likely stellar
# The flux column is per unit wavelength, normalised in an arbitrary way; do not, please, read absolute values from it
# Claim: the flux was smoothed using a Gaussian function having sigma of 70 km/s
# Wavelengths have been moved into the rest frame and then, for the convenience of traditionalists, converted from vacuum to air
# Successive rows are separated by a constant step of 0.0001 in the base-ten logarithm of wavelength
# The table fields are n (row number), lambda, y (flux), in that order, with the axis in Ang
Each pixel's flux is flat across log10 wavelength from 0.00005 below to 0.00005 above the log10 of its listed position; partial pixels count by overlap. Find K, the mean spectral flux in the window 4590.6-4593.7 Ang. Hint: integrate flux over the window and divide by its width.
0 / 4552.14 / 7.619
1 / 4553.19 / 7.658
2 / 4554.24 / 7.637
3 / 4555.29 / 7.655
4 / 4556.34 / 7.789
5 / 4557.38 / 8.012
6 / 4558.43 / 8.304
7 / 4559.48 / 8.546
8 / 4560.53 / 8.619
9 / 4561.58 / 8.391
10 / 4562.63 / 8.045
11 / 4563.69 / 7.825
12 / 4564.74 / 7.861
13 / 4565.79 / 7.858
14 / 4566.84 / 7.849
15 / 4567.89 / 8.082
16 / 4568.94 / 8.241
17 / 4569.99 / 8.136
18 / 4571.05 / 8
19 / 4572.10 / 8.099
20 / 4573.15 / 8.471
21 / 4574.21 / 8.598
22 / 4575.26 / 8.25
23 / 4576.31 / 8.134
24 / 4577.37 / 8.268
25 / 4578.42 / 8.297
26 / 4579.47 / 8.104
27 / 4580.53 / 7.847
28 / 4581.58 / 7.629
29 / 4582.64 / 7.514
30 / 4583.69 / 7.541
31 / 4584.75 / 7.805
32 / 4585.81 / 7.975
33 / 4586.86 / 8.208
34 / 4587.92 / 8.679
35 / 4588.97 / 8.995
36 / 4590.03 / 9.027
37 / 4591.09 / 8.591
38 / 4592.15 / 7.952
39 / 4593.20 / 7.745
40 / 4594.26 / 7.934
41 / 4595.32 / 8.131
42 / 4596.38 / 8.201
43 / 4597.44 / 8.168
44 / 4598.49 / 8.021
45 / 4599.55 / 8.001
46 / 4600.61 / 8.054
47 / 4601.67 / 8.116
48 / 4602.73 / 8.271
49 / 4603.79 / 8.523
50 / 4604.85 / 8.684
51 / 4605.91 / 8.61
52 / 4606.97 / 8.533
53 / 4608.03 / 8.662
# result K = 8.11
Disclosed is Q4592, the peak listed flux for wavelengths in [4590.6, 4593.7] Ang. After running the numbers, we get 8.591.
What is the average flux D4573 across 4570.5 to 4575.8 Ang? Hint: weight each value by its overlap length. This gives 8.28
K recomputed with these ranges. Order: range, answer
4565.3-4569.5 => 8.02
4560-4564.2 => 8.2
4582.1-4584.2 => 7.53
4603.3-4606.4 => 8.61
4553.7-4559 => 7.89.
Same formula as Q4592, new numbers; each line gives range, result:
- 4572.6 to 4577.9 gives 8.598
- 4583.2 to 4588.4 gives 8.679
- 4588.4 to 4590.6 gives 9.027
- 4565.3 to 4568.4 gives 8.082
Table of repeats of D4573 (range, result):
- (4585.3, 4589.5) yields 8.48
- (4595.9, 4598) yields 8.21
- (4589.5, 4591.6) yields 8.79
